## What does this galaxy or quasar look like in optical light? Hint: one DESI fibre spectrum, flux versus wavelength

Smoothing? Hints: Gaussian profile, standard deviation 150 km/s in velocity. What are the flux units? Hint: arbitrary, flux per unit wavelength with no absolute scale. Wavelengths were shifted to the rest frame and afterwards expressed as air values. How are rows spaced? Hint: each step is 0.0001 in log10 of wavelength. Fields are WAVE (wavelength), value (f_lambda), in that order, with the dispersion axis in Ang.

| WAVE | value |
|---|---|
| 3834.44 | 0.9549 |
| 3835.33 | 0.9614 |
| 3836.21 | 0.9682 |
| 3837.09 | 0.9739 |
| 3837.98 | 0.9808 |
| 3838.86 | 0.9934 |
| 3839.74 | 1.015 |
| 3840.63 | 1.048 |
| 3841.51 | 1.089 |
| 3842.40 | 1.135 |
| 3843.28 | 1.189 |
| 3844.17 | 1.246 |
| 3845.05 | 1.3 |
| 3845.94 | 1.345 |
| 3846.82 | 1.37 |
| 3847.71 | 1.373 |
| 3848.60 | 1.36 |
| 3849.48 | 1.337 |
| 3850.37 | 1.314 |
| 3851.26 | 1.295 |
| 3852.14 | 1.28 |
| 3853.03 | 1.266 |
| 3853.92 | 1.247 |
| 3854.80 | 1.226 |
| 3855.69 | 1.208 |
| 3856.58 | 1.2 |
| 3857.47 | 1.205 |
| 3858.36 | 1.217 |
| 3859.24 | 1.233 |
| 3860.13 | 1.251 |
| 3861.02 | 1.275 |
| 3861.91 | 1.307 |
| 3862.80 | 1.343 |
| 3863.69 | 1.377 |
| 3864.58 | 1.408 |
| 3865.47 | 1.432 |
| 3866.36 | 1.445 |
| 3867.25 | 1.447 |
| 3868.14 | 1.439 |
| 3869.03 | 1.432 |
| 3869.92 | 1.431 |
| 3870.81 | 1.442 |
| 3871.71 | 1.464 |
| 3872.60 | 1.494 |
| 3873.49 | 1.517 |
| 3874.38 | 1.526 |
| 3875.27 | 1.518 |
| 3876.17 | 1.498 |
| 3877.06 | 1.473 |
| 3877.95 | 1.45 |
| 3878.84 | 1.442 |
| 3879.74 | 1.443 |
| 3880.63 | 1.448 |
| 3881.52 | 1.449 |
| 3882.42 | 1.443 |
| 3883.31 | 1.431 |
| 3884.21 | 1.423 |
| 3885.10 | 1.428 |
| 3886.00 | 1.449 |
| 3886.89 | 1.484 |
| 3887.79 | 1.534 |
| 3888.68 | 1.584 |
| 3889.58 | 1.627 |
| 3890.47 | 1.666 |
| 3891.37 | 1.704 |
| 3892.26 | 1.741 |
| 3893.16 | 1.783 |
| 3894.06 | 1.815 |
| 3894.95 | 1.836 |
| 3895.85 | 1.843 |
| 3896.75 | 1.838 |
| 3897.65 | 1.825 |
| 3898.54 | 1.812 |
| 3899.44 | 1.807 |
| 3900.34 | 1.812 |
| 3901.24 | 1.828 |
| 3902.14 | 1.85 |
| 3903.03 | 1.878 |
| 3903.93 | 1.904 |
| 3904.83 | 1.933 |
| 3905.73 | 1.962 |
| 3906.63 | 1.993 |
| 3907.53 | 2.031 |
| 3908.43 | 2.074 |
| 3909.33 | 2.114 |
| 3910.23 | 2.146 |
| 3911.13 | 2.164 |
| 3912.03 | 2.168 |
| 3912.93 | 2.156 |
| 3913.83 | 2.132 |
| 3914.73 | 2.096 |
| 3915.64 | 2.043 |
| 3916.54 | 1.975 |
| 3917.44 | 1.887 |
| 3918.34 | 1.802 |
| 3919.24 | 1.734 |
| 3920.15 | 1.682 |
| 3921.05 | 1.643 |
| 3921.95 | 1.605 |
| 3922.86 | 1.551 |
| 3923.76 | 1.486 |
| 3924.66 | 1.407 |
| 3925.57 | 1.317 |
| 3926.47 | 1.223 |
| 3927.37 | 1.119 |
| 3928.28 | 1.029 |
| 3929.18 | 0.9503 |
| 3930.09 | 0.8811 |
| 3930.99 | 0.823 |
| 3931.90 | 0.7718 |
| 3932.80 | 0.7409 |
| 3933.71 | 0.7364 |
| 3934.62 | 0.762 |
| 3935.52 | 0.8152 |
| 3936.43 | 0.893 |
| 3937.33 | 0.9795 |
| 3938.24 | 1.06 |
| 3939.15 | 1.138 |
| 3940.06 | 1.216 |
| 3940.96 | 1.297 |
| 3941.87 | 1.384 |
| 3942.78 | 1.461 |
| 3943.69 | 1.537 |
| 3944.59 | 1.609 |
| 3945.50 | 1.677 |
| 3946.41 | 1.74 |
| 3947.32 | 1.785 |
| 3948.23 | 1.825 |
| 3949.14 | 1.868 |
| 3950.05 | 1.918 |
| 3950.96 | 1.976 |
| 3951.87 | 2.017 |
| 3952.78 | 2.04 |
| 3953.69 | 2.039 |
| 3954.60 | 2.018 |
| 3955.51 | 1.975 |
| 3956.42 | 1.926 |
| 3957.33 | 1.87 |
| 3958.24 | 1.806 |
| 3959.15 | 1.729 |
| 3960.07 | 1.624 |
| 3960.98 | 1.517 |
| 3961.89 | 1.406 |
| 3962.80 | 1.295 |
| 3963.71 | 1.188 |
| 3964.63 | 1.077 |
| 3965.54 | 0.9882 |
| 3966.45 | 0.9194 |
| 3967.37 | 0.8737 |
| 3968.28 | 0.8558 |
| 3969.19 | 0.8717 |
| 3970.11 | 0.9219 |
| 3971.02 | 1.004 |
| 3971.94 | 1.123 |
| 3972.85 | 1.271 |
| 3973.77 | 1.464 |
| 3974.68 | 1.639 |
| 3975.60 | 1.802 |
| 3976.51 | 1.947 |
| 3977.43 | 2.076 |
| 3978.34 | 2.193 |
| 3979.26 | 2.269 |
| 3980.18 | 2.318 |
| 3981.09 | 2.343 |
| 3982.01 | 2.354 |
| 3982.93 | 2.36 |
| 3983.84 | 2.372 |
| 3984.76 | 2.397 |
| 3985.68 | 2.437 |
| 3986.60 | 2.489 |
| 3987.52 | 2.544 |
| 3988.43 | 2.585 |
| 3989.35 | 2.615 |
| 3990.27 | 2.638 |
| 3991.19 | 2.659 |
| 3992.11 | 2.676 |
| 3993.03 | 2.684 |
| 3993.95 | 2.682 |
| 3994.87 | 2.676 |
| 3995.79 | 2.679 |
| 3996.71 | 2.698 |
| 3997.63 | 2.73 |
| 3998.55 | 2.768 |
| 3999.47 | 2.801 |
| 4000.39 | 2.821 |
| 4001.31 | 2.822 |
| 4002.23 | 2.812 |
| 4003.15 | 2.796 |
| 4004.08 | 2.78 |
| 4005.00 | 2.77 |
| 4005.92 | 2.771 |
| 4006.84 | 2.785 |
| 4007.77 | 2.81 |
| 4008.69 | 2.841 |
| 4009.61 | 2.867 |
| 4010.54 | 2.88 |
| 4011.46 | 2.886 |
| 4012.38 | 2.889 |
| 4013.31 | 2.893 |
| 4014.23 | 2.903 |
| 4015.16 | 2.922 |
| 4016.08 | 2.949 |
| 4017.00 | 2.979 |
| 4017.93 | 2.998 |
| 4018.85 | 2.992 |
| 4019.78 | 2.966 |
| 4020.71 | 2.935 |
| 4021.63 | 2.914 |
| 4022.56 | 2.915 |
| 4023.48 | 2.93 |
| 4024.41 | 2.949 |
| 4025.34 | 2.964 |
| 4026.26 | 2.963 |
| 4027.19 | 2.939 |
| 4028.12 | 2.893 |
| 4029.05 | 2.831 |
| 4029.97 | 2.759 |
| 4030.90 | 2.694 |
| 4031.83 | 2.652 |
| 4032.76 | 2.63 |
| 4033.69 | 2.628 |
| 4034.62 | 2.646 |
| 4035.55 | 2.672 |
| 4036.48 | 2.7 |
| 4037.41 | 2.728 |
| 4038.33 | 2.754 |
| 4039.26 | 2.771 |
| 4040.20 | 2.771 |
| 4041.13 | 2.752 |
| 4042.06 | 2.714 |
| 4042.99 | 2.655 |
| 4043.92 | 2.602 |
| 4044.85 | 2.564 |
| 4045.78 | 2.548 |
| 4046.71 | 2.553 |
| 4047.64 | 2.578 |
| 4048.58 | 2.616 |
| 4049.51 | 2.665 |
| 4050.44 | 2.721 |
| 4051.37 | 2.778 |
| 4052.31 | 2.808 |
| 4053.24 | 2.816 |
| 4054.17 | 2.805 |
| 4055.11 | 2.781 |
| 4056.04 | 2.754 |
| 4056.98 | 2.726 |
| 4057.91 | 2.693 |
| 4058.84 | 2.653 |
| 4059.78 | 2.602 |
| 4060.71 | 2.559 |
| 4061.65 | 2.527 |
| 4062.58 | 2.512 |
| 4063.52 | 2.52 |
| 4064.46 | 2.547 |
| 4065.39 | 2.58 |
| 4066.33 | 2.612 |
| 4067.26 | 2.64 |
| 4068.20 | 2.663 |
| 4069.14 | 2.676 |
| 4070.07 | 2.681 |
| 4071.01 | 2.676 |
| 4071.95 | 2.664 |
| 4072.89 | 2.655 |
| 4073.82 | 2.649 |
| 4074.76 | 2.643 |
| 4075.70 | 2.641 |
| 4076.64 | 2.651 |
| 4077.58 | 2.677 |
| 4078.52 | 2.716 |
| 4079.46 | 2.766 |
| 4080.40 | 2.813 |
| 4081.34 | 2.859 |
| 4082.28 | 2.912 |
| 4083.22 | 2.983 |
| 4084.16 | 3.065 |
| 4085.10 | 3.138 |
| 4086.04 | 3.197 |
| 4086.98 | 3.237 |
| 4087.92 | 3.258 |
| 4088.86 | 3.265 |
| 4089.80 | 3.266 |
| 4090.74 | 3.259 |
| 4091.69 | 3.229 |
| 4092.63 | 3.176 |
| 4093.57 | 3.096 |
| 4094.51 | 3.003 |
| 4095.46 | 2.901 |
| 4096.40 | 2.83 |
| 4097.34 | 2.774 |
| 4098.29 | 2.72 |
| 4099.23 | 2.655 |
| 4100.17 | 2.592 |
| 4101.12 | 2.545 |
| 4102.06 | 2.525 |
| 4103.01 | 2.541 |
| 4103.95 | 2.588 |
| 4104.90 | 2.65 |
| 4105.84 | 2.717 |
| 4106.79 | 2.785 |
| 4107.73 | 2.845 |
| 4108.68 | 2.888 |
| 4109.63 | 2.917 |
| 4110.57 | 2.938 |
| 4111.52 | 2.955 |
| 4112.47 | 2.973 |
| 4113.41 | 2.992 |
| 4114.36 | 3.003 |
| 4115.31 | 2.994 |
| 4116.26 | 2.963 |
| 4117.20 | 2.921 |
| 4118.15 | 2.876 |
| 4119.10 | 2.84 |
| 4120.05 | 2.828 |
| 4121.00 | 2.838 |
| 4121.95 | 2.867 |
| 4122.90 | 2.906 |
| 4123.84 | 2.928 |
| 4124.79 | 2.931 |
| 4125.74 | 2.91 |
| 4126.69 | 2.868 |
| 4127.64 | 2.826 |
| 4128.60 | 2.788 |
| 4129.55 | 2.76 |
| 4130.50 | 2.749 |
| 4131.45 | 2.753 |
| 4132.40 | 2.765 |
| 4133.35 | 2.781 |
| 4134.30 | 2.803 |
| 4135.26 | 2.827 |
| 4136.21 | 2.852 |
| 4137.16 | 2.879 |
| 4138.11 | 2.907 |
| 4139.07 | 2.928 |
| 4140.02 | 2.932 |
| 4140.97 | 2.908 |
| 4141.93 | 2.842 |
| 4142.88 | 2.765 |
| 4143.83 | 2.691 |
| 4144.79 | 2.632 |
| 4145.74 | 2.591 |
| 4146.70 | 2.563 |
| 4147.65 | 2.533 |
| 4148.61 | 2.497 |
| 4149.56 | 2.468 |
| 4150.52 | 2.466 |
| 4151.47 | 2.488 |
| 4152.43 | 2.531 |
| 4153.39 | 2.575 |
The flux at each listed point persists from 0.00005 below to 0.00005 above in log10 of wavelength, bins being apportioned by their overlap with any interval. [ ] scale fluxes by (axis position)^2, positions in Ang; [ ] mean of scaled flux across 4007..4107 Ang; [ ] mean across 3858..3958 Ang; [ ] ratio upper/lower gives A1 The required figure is 1.9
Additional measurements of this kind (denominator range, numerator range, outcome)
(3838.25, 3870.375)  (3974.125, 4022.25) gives 2.22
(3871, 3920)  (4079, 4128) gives 1.85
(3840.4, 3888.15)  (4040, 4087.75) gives 2.21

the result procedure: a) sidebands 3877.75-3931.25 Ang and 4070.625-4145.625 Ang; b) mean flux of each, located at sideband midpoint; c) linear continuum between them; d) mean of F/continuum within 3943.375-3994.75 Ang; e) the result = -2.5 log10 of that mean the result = 0.112 mag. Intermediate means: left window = 1.68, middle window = 1.86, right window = 2.86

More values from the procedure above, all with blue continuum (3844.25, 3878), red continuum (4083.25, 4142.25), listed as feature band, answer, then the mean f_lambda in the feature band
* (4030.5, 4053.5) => -0.091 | 2.68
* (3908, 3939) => 0.175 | 1.46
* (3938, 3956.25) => 0.121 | 1.69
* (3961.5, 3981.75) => 0.367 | 1.46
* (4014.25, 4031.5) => -0.235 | 2.91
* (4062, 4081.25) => -0.003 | 2.65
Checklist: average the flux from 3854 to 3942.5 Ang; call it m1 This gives 1.51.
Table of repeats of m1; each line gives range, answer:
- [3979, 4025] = 2.73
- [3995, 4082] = 2.75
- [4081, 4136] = 2.9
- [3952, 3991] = 1.8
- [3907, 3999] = 1.74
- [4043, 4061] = 2.68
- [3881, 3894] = 1.56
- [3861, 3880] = 1.44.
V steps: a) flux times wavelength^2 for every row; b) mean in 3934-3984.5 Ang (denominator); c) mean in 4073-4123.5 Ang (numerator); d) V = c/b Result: 2.0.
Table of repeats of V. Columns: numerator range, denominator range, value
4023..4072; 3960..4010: 1.30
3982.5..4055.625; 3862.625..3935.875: 1.85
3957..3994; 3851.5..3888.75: 1.40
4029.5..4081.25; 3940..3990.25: 1.59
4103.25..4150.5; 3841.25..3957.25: 2.06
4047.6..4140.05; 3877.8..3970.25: 1.96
